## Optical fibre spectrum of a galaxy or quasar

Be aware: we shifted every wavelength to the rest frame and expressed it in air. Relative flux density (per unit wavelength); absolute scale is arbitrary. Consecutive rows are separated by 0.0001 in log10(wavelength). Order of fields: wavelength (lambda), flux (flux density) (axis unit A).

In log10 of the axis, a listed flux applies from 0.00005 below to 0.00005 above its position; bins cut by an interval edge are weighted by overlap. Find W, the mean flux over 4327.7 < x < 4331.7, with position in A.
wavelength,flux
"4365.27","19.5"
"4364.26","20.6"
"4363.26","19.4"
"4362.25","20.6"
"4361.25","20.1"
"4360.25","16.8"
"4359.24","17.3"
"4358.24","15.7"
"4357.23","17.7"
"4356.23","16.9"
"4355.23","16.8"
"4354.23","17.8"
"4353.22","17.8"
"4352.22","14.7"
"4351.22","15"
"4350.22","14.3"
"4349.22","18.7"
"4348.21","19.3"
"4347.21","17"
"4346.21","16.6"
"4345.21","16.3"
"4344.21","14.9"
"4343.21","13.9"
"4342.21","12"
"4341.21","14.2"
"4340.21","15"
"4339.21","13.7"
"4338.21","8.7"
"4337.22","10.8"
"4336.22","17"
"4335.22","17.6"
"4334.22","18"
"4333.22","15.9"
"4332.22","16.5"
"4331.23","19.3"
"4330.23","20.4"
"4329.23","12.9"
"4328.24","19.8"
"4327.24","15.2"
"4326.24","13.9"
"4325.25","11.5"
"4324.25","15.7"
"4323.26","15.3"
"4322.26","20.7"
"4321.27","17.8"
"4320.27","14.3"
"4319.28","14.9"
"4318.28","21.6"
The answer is 18.1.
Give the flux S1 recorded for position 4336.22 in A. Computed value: 17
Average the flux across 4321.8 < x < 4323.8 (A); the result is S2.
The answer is 17.9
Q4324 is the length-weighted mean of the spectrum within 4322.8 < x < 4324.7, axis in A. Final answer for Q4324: 15.5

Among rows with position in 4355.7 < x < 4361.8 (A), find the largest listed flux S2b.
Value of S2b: 20.1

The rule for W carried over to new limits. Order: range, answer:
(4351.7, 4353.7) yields 16.3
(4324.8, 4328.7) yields 15.1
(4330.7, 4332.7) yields 18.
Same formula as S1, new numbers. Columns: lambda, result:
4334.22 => 18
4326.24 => 13.9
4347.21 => 17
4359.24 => 17.3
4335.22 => 17.6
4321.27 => 17.8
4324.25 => 15.7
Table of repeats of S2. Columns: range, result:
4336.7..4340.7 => 12.1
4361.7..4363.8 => 20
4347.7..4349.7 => 18.9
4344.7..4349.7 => 17.6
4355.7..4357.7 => 17.3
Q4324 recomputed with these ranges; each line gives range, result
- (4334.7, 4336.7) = 17.3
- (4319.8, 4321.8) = 16.2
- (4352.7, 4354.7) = 17.7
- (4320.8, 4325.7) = 16.2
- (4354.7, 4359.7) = 16.9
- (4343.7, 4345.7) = 15.6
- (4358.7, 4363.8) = 18.8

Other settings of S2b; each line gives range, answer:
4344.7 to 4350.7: 19.3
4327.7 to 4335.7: 20.4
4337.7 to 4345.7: 16.3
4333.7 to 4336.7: 18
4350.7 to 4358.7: 17.8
